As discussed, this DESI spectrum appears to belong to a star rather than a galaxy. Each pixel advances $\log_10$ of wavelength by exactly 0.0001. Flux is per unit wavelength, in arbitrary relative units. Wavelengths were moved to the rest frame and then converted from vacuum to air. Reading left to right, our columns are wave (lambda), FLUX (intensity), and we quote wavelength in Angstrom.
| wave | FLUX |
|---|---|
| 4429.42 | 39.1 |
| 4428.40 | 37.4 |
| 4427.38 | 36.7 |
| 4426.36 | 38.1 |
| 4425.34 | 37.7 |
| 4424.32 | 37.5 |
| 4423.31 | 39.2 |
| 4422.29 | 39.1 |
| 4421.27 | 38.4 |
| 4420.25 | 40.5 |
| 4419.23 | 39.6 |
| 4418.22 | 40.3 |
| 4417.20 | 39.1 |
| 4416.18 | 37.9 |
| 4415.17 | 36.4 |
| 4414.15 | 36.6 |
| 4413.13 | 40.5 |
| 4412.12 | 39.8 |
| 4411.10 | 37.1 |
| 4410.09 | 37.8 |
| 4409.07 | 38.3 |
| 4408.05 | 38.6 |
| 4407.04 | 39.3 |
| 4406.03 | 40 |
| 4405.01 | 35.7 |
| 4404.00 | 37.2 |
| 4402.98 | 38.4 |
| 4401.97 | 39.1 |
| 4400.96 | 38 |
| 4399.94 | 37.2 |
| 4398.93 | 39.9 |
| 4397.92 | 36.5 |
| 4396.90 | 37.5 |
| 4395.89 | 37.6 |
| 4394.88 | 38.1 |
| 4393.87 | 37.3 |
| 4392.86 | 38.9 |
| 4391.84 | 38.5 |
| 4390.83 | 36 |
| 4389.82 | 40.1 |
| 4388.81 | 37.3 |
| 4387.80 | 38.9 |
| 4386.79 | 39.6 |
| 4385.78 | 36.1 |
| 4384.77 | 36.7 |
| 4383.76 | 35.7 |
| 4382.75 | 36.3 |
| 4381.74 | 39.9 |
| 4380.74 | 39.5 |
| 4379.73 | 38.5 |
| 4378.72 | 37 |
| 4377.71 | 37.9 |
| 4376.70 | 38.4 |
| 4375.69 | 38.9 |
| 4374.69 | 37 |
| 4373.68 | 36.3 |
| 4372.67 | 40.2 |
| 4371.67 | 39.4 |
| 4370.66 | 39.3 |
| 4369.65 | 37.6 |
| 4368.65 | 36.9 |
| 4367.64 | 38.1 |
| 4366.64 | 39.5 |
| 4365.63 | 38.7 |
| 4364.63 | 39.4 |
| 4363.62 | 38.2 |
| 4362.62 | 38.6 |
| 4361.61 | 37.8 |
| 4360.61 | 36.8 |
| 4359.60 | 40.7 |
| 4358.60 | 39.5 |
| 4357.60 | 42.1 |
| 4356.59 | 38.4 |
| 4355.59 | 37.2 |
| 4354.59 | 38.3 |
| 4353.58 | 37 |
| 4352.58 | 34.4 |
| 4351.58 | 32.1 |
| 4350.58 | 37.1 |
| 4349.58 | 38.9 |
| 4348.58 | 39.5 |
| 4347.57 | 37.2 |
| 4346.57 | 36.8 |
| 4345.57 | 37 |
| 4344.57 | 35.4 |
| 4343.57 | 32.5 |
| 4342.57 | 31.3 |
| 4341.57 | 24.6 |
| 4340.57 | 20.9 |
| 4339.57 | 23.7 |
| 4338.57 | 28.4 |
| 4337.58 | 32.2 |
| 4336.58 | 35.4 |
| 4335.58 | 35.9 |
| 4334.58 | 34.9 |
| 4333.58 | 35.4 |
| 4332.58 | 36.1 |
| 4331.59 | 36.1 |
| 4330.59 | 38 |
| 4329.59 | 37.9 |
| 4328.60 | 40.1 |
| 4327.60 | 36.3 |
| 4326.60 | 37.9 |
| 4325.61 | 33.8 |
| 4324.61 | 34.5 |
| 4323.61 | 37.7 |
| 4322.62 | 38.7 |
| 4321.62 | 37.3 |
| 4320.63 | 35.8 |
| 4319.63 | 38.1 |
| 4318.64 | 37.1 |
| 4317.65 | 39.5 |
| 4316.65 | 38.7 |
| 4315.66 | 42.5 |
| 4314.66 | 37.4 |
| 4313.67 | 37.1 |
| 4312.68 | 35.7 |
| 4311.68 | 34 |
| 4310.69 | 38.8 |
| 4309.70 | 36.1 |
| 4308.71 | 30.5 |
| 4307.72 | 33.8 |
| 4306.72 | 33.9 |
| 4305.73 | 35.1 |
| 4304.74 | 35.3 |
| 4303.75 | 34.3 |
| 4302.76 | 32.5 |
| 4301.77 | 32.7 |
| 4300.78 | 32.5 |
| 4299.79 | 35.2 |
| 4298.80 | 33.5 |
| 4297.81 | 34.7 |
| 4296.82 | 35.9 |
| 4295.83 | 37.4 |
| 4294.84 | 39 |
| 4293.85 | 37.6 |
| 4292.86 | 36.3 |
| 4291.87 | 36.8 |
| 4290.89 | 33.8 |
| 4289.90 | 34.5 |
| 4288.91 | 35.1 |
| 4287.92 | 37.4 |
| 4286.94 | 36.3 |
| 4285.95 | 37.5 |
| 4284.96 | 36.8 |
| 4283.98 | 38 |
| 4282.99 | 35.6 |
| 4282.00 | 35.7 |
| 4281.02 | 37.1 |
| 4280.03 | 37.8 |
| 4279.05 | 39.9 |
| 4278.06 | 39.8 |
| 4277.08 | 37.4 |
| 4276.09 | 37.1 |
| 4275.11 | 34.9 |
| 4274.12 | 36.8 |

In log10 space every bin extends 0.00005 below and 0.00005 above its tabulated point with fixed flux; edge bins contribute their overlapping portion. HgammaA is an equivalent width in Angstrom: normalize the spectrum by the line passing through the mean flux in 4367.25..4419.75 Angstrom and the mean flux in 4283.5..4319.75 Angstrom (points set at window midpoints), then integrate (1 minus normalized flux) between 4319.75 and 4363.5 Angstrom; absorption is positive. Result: 1.5 Angstrom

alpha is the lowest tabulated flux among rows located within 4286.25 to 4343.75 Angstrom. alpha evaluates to 20.9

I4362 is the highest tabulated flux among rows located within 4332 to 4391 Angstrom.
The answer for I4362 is 42.1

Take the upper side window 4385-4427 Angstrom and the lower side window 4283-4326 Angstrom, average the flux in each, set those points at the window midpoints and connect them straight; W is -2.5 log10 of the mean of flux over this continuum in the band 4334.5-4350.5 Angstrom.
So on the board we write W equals 0.13 mag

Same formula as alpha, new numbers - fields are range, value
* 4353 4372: 36.8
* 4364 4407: 35.7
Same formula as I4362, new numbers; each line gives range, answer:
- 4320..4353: 40.1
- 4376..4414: 40.5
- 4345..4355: 39.5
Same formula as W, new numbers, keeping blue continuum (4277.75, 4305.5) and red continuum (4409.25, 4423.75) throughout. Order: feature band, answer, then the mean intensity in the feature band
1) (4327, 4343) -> 0.123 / 33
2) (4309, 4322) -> -0.027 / 37.5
